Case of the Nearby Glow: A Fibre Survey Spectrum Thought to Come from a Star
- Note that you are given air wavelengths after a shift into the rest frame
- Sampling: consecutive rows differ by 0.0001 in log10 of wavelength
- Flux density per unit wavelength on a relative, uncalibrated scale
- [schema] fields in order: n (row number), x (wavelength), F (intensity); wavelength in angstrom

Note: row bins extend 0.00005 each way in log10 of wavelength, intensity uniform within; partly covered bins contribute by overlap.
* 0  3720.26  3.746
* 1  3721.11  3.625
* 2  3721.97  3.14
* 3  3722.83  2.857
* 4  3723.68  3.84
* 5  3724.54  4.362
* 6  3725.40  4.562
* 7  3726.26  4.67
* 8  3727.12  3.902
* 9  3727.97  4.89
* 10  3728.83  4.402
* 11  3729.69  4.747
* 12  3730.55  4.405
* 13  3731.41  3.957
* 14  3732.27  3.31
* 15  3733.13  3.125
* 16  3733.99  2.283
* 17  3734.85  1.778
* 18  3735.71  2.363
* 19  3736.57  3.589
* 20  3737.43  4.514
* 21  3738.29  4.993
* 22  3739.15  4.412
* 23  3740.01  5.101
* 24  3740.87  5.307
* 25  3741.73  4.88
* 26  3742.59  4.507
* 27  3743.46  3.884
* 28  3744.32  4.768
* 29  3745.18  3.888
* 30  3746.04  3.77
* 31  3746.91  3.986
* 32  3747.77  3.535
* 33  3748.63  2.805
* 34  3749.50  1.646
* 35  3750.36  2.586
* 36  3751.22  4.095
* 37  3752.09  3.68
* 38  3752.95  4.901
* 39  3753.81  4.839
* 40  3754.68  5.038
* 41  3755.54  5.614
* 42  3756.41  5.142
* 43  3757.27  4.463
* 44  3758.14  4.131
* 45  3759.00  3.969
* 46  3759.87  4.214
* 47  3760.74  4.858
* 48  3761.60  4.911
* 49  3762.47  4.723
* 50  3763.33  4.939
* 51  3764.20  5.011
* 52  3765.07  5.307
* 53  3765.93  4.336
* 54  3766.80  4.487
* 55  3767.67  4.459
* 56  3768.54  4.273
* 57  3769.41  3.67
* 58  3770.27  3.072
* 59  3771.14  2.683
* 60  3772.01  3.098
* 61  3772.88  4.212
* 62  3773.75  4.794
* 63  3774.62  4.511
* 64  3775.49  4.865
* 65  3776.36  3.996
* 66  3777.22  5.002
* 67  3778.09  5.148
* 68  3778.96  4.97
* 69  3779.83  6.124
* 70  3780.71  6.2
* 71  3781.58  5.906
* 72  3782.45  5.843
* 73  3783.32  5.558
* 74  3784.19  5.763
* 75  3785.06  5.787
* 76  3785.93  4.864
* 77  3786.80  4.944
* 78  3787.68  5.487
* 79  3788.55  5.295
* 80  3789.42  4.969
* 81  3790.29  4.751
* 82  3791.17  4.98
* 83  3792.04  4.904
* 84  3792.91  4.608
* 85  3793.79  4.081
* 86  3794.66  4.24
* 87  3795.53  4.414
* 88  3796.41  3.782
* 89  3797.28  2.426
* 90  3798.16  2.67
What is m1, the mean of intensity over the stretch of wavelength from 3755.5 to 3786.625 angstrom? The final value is 4.74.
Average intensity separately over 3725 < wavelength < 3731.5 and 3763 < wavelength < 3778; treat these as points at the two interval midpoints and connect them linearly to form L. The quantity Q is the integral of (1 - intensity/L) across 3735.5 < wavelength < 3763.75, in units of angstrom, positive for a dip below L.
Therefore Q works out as 0.8 angstrom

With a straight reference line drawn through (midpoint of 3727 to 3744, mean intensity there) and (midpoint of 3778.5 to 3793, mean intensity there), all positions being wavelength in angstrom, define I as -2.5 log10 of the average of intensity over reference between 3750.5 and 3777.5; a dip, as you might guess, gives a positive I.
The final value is 0.086 mag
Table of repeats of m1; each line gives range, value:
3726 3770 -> 4.17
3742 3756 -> 3.98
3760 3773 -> 4.27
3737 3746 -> 4.59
